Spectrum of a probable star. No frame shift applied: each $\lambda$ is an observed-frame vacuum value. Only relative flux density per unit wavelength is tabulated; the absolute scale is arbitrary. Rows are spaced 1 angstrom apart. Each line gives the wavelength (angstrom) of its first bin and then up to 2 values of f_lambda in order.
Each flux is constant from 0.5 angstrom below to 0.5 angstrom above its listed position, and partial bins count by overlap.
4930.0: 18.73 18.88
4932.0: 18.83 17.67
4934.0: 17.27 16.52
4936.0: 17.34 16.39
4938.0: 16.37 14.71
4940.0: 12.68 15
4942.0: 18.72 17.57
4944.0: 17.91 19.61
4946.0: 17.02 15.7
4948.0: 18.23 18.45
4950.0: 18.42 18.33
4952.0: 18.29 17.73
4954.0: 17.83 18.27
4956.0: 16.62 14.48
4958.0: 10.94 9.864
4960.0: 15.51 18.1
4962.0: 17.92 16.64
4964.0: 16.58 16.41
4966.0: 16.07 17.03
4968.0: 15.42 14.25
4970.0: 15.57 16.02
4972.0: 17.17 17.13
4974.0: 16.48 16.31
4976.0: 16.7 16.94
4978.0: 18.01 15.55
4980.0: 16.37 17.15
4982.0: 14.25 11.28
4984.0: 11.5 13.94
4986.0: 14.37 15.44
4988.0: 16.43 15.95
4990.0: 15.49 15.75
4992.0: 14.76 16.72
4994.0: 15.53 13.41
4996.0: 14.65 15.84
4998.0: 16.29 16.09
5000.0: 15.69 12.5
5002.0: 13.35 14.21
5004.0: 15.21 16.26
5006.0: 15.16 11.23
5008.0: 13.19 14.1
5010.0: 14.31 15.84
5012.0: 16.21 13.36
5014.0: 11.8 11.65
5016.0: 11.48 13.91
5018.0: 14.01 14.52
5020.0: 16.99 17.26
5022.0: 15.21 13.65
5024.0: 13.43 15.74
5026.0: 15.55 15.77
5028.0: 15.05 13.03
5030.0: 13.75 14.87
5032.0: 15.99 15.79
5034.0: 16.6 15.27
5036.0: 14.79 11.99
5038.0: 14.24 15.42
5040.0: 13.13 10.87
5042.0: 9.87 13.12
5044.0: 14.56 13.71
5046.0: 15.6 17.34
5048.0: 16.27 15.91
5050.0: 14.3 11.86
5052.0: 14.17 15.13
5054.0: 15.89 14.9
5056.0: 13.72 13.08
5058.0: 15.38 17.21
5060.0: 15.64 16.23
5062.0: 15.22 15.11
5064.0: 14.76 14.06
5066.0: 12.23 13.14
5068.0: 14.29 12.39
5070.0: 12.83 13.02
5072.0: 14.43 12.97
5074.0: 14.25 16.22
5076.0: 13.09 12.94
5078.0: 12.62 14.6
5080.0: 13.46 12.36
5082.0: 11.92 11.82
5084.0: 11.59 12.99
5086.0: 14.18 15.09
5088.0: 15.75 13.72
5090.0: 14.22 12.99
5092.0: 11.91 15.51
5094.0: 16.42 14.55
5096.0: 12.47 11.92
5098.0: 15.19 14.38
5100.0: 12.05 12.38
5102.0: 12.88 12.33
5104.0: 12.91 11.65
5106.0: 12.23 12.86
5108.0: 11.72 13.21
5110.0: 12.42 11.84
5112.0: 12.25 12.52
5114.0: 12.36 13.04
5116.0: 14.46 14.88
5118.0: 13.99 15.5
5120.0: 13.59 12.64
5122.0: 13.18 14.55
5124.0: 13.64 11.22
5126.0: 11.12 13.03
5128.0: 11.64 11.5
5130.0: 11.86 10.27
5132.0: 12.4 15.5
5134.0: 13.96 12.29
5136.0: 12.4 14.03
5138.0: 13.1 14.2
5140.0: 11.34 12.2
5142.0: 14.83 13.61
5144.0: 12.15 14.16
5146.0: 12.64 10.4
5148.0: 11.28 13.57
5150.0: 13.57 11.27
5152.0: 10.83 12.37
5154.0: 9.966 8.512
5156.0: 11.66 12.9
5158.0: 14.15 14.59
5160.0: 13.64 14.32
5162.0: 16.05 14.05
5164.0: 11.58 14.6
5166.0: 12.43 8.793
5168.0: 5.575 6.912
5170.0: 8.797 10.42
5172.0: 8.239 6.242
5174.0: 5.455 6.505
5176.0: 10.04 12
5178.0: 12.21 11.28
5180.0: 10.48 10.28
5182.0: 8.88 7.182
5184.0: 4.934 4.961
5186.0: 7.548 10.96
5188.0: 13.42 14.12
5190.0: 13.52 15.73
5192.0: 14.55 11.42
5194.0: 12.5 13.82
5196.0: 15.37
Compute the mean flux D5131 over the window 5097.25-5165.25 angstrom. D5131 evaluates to 12.8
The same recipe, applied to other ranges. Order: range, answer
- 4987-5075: 14.5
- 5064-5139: 13.2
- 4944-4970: 16.6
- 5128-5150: 12.7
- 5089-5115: 13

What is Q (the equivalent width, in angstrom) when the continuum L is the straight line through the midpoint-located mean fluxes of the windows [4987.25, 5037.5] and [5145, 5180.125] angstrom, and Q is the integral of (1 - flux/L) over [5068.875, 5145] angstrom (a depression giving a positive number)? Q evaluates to -4.4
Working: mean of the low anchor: 14.7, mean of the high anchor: 11.1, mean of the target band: 13.2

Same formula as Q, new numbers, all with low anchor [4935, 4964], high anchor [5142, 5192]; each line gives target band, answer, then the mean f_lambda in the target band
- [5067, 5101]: -1.0 angstrom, 13.6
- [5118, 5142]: -1.8 angstrom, 12.9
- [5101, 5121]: -0.8 angstrom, 13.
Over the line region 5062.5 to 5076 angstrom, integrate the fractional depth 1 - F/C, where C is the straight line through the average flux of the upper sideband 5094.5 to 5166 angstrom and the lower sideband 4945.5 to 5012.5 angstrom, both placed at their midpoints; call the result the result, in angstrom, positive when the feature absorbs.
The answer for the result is 0.2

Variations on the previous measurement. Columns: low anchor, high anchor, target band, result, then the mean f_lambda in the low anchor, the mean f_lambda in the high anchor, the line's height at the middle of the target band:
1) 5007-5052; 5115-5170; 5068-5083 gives 0.3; 14.3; 12.5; 13.6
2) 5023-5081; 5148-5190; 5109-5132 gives -1.2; 14.3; 10.7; 12.2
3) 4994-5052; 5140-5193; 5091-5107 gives -0.7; 14.4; 11.2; 12.7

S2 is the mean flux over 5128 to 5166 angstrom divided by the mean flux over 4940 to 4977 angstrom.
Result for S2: 0.8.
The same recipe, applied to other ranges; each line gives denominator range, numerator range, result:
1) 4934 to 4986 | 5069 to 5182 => 0.77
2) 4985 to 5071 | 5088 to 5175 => 0.85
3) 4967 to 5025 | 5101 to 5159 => 0.85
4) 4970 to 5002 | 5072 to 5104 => 0.88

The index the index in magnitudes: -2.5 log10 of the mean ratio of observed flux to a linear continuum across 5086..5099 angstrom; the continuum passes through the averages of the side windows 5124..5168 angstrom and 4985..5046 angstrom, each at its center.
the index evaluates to -0.07 mag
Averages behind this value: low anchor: 14.5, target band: 14.2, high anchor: 12.5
